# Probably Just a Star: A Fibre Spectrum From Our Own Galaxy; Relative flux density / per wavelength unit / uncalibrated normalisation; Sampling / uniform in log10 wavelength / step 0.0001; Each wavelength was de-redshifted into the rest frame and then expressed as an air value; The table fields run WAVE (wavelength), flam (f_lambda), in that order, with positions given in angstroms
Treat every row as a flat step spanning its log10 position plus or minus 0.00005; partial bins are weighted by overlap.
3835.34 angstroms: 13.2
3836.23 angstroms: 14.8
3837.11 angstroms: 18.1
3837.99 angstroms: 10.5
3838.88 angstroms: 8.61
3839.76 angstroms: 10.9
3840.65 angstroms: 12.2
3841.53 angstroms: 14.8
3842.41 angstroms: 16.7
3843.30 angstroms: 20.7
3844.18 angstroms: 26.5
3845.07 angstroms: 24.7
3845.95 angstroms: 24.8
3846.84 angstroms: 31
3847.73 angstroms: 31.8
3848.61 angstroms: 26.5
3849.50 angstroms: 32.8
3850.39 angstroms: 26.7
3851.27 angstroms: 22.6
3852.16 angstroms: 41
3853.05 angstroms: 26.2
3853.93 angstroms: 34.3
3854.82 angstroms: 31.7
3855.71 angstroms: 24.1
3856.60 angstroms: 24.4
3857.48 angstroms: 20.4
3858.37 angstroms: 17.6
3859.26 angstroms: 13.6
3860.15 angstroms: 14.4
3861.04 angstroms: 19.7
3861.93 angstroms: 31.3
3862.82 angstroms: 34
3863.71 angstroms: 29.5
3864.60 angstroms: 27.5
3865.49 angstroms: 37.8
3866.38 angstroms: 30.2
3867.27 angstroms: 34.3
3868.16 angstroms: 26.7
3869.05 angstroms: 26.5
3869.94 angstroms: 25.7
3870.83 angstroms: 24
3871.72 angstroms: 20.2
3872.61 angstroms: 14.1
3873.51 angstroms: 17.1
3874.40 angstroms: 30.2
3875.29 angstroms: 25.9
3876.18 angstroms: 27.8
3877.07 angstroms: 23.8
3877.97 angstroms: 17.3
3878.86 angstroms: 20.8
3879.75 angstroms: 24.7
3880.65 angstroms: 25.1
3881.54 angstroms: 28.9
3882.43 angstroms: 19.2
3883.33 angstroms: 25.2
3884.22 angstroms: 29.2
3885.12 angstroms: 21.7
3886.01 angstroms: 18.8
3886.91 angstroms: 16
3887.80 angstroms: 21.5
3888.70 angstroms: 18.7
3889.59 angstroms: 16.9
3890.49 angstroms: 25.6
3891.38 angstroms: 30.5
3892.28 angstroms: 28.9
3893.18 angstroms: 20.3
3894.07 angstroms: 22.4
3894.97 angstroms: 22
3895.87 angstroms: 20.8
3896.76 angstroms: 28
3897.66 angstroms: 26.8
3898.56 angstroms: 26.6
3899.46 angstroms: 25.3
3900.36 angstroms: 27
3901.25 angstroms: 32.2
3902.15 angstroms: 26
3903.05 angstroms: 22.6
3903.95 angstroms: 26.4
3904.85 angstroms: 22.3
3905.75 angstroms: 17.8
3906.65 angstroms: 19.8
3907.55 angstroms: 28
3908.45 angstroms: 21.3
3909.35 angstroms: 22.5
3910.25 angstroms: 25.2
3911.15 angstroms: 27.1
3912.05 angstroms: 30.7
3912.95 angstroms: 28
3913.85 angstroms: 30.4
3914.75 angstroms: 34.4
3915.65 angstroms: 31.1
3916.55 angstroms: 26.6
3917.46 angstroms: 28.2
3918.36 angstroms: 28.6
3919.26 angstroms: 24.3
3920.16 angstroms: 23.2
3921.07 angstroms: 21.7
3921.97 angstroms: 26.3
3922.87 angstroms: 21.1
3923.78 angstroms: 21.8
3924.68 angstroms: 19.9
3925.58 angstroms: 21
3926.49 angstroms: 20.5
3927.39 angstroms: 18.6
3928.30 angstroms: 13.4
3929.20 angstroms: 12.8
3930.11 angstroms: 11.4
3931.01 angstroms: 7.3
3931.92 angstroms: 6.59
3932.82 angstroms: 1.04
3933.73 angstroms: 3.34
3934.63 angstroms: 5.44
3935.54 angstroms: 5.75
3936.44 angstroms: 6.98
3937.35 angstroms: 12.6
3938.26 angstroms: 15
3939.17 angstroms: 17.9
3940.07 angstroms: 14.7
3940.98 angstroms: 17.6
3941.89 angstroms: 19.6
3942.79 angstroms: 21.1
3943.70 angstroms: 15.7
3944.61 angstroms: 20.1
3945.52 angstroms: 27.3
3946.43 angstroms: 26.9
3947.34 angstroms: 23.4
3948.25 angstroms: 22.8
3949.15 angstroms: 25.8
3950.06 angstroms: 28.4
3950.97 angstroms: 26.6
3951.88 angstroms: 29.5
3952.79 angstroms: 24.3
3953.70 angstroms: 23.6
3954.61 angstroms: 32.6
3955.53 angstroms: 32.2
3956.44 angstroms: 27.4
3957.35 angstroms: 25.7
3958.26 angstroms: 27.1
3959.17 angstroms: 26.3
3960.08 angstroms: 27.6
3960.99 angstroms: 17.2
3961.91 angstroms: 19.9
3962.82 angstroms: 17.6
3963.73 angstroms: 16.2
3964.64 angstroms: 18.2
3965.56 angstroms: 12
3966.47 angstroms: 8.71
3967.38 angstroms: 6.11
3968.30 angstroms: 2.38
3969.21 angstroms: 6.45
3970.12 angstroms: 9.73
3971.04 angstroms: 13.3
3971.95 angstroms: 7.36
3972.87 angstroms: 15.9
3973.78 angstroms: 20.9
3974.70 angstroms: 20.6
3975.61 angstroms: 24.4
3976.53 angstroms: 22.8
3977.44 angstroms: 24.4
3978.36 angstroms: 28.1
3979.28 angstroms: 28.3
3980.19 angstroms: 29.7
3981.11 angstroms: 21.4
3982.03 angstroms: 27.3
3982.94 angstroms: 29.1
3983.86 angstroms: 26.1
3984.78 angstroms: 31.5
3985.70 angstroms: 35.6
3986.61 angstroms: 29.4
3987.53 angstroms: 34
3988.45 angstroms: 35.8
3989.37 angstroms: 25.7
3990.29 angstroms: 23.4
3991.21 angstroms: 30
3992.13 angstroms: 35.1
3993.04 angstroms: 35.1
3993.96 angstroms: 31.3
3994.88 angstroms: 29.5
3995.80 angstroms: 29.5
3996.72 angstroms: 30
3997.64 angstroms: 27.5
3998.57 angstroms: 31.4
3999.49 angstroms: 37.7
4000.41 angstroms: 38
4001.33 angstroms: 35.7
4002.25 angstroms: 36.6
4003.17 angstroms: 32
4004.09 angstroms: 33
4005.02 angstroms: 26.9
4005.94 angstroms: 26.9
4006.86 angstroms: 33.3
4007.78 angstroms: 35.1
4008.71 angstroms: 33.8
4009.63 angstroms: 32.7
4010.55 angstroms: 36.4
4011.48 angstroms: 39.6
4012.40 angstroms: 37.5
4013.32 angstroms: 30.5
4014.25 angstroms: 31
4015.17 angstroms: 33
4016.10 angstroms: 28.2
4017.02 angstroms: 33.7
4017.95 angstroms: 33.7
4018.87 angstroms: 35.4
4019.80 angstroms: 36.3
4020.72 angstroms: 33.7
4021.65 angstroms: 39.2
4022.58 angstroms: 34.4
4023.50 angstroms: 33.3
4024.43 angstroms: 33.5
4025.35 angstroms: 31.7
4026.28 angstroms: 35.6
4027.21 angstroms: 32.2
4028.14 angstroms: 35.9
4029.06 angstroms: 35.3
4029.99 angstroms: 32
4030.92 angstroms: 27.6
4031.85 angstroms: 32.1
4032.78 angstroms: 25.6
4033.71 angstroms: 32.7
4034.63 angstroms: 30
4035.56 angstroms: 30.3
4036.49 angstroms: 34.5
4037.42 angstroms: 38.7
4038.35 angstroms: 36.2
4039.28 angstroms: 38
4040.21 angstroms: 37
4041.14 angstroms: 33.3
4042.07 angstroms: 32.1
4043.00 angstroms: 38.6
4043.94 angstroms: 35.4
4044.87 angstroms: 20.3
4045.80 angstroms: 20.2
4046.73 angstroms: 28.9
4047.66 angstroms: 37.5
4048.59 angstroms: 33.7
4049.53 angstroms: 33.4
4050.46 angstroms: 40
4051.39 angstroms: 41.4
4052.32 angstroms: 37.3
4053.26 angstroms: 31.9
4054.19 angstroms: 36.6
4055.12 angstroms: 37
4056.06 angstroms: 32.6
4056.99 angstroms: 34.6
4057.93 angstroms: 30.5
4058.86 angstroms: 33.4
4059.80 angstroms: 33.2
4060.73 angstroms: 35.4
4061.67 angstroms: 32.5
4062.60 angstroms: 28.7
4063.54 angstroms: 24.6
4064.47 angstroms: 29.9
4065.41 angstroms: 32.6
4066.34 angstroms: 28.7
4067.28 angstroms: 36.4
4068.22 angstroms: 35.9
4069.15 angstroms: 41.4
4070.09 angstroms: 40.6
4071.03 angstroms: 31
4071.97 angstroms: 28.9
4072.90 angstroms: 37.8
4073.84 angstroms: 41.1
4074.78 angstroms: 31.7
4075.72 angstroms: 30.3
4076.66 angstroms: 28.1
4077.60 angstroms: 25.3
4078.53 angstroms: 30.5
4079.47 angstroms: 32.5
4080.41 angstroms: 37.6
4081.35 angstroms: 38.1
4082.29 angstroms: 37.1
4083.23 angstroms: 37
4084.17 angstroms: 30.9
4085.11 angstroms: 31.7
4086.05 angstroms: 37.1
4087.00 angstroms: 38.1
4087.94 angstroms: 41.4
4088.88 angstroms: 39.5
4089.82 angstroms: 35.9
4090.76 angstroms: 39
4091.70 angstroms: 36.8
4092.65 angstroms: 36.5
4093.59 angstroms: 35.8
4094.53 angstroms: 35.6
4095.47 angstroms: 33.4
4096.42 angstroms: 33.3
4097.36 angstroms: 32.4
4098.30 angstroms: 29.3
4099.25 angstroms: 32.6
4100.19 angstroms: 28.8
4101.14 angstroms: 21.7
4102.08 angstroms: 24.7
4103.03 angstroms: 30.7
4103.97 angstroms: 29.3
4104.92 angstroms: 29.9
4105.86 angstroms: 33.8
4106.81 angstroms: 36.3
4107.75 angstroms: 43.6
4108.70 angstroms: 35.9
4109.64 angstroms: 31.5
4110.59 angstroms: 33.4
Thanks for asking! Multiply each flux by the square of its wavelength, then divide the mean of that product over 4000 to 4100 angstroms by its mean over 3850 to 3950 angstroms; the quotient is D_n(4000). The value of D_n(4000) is 1.61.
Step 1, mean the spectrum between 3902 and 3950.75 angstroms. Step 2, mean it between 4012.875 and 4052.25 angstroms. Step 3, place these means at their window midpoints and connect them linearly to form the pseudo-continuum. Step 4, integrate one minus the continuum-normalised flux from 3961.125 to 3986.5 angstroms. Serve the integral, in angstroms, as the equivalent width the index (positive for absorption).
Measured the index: 6.6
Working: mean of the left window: 20.3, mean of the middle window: 19.5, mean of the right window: 33.3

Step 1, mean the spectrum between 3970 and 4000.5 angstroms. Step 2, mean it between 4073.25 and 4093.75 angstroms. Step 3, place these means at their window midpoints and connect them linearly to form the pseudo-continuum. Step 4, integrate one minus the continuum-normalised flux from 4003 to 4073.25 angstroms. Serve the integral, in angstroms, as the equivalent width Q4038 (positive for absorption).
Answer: -4.5 angstroms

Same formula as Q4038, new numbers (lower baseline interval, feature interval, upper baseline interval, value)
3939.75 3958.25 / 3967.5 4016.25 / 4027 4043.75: 2.0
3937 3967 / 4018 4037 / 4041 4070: -1.9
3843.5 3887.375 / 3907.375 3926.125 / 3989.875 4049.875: 1.4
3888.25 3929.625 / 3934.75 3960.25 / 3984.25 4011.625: 5.4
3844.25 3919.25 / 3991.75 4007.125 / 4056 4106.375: -1.1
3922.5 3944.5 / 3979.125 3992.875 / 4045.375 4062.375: -4.3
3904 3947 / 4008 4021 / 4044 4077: -2.5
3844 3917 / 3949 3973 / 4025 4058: 8.0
